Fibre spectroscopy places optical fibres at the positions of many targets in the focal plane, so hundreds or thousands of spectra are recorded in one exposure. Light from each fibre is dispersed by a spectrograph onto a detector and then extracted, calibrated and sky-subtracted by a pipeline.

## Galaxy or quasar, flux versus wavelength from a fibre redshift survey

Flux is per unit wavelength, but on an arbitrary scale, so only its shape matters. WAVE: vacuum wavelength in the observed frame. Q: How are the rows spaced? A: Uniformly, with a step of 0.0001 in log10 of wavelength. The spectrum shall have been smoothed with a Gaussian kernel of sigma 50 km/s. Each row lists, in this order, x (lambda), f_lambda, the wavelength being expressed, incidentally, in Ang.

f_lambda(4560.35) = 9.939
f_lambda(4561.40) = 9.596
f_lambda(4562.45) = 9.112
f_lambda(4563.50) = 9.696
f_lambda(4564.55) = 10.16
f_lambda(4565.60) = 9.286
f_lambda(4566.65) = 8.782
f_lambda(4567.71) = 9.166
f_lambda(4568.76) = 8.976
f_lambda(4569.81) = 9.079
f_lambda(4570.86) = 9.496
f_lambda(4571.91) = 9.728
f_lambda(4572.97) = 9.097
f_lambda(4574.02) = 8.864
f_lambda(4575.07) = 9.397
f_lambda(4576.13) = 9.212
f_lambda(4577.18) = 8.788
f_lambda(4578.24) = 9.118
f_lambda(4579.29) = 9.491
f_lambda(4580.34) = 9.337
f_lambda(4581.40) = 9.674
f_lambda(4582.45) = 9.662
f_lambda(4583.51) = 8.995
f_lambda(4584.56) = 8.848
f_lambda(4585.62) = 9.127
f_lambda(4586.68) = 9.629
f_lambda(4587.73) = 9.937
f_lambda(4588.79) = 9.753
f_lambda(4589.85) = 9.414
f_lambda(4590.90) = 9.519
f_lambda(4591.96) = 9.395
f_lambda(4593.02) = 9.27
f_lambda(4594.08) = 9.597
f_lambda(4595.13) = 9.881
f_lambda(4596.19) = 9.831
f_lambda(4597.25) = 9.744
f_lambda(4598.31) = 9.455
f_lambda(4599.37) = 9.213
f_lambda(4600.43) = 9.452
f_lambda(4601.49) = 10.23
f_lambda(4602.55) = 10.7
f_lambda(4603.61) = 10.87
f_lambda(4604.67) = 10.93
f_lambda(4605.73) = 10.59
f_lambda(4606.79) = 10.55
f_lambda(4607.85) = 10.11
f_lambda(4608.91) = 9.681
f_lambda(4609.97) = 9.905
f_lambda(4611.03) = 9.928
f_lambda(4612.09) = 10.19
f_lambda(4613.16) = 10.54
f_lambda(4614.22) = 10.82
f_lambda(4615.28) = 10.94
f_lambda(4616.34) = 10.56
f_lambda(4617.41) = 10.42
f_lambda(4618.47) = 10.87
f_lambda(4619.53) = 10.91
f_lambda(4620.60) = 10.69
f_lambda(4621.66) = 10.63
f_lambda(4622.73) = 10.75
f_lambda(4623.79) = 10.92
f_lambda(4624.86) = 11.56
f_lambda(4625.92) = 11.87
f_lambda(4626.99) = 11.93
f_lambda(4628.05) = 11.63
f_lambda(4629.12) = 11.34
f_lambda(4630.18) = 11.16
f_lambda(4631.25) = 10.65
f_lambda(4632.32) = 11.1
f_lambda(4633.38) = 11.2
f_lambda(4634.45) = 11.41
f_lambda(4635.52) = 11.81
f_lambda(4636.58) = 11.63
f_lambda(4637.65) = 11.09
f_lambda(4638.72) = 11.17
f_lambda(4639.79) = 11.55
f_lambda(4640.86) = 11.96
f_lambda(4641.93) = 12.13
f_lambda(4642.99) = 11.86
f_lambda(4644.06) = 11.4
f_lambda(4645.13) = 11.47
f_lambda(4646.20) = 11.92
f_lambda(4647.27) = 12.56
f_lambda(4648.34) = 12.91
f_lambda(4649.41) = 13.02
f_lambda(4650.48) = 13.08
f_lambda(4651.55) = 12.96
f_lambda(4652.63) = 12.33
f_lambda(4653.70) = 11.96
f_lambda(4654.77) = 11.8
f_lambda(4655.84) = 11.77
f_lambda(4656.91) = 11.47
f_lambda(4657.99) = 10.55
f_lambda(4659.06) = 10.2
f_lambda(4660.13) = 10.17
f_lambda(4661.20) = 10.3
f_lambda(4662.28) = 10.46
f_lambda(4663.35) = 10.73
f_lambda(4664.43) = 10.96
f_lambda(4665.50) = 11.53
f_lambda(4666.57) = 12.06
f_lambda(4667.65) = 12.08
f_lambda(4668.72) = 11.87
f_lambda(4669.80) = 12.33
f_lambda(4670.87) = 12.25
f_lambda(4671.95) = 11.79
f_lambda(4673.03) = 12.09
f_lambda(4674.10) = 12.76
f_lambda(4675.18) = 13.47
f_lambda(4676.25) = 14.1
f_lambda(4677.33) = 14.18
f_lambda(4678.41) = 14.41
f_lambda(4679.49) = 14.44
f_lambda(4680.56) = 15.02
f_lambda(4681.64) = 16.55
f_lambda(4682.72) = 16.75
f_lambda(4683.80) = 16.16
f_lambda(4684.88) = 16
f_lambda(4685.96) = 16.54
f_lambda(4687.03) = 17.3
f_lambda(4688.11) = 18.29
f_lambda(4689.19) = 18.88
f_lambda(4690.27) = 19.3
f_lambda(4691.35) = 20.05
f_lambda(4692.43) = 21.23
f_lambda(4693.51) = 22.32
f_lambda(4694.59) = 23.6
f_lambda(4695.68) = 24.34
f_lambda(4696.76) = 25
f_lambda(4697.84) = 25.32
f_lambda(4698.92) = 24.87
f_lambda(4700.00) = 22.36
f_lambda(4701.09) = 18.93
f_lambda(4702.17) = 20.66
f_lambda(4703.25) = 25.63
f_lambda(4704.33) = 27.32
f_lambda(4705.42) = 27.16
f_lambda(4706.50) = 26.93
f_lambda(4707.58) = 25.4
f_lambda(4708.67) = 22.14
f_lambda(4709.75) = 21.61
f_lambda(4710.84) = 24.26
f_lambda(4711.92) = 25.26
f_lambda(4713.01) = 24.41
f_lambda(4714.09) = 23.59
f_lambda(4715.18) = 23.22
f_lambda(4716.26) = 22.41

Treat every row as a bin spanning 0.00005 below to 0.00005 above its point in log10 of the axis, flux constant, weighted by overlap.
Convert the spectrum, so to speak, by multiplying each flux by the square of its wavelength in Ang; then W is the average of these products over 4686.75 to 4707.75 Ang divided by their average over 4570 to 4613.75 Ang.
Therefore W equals 2.46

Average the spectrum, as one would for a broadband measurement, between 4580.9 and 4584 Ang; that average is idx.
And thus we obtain 9.45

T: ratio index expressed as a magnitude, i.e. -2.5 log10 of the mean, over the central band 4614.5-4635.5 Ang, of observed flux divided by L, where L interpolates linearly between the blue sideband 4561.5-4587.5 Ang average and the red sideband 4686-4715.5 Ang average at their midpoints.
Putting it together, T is 0.31 mag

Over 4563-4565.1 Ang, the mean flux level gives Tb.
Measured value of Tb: 9.93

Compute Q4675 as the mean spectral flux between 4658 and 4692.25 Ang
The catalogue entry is 14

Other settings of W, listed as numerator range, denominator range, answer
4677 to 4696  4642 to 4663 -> 1.57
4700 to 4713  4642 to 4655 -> 2.01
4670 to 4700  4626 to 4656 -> 1.53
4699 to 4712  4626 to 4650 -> 2.11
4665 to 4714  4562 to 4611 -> 2.07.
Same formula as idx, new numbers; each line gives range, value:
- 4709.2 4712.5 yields 23.7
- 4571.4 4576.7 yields 9.25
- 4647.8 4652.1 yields 13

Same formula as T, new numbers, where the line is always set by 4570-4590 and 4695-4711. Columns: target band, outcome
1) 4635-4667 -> 0.46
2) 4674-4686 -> 0.38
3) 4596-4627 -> 0.24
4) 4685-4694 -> 0.18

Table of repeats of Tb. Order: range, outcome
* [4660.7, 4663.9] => 10.5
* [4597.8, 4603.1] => 9.81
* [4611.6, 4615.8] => 10.6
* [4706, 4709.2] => 24.8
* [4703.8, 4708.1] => 26.7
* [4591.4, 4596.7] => 9.59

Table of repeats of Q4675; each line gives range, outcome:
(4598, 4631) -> 10.6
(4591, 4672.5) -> 11.1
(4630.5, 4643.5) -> 11.5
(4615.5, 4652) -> 11.5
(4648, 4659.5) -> 12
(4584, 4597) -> 9.52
